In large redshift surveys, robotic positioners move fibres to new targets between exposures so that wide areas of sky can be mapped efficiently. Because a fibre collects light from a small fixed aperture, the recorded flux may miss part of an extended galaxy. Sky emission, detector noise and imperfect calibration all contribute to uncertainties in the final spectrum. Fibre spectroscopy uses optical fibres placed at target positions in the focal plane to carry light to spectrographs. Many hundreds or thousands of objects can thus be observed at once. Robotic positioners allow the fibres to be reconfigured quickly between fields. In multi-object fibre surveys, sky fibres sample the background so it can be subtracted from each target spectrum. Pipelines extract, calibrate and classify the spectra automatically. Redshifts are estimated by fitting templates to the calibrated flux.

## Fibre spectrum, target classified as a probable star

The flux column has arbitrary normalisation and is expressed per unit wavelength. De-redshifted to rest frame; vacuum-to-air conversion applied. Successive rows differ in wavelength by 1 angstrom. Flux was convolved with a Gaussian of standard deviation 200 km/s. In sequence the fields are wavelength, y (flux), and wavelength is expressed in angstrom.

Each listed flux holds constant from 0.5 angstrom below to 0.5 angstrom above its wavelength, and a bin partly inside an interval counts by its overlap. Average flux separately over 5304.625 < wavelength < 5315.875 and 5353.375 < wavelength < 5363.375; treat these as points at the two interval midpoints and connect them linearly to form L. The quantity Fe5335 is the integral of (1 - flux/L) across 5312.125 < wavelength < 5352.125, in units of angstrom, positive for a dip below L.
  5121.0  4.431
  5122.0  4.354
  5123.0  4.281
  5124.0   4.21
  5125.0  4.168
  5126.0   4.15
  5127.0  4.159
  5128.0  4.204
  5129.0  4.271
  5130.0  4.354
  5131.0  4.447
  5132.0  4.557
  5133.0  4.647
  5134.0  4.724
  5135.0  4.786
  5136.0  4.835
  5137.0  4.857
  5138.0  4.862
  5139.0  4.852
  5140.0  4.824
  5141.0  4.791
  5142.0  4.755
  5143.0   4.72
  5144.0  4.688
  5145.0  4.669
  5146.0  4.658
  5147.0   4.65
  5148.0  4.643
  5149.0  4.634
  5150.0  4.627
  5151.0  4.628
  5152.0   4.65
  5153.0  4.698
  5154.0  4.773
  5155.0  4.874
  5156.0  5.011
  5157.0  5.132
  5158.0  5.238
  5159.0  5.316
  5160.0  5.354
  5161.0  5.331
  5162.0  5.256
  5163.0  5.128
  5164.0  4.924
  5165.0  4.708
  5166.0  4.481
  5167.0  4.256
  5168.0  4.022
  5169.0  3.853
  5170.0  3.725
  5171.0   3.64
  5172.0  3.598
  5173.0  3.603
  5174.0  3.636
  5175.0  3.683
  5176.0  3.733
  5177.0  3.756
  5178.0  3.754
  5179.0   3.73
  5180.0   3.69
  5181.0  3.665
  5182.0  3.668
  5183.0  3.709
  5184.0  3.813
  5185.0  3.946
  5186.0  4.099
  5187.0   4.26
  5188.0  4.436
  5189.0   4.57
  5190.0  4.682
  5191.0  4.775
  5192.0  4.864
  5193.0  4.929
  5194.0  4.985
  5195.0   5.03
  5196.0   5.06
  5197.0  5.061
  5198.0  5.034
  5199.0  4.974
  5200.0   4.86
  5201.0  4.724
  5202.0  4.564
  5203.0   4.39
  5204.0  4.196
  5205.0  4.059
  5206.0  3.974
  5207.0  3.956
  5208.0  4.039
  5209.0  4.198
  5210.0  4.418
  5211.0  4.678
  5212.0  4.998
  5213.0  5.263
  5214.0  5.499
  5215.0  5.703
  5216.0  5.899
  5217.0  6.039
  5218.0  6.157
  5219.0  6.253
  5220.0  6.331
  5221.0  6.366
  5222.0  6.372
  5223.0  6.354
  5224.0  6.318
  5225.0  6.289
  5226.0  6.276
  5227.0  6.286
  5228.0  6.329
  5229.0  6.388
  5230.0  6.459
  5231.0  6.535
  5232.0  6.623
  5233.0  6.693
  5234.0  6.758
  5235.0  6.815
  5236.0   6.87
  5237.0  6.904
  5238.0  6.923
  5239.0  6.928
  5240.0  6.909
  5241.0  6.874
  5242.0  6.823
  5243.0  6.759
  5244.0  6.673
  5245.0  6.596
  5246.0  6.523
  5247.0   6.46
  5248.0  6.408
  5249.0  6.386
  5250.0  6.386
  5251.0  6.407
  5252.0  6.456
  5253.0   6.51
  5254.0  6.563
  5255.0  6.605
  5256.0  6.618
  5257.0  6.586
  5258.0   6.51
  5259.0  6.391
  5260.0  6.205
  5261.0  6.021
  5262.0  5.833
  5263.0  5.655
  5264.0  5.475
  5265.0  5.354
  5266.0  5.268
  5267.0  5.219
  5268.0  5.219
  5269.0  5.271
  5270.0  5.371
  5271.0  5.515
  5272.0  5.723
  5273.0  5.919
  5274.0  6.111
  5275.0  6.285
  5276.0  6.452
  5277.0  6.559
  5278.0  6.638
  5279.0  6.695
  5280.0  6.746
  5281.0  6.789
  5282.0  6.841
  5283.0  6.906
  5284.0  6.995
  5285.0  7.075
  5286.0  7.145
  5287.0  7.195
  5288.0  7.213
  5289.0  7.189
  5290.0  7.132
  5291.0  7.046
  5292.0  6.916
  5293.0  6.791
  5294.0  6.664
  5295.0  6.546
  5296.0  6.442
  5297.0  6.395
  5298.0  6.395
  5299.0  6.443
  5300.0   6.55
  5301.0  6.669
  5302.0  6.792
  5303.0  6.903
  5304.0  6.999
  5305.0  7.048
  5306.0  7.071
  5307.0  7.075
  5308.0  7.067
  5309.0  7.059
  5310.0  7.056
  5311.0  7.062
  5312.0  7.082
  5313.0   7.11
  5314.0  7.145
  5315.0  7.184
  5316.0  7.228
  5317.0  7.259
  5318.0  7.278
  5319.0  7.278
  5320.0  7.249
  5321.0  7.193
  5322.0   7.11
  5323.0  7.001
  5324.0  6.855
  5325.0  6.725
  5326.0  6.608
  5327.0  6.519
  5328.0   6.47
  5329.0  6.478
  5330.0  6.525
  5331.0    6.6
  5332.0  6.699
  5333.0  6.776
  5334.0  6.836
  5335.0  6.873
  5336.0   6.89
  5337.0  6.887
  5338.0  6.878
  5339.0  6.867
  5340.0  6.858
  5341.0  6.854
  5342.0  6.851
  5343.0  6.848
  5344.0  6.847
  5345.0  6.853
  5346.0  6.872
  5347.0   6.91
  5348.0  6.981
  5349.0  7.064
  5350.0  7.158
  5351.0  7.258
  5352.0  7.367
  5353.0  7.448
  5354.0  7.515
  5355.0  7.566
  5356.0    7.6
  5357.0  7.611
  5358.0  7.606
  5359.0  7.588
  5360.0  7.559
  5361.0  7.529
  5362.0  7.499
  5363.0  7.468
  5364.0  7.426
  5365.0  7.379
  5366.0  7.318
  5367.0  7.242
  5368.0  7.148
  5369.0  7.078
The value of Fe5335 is 2.0 angstrom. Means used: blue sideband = 7.09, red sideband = 7.55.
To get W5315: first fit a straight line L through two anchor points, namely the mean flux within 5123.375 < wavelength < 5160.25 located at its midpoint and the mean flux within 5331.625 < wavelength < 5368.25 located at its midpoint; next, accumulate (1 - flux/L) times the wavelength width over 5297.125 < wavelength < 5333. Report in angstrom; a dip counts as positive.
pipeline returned -0.8 angstrom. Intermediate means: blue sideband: 4.68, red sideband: 7.16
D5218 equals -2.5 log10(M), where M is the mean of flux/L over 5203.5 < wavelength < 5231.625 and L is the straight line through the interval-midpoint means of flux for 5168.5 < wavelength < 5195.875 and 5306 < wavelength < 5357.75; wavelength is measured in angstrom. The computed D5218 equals -0.16 mag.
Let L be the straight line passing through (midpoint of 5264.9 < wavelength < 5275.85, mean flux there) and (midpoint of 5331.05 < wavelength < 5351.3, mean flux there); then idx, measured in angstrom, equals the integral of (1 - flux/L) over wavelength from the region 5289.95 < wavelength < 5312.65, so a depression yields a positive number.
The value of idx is -2.4 angstrom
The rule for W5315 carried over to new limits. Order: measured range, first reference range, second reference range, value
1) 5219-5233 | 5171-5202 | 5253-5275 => -3.52 angstrom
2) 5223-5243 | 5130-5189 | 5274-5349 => -3.59 angstrom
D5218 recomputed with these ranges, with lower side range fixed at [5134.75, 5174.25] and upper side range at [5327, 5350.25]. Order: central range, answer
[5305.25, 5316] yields -0.10 mag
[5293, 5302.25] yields -0.04 mag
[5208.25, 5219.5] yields 0.00 mag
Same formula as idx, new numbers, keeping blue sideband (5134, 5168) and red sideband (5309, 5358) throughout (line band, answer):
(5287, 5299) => -0.50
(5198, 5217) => 2.66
